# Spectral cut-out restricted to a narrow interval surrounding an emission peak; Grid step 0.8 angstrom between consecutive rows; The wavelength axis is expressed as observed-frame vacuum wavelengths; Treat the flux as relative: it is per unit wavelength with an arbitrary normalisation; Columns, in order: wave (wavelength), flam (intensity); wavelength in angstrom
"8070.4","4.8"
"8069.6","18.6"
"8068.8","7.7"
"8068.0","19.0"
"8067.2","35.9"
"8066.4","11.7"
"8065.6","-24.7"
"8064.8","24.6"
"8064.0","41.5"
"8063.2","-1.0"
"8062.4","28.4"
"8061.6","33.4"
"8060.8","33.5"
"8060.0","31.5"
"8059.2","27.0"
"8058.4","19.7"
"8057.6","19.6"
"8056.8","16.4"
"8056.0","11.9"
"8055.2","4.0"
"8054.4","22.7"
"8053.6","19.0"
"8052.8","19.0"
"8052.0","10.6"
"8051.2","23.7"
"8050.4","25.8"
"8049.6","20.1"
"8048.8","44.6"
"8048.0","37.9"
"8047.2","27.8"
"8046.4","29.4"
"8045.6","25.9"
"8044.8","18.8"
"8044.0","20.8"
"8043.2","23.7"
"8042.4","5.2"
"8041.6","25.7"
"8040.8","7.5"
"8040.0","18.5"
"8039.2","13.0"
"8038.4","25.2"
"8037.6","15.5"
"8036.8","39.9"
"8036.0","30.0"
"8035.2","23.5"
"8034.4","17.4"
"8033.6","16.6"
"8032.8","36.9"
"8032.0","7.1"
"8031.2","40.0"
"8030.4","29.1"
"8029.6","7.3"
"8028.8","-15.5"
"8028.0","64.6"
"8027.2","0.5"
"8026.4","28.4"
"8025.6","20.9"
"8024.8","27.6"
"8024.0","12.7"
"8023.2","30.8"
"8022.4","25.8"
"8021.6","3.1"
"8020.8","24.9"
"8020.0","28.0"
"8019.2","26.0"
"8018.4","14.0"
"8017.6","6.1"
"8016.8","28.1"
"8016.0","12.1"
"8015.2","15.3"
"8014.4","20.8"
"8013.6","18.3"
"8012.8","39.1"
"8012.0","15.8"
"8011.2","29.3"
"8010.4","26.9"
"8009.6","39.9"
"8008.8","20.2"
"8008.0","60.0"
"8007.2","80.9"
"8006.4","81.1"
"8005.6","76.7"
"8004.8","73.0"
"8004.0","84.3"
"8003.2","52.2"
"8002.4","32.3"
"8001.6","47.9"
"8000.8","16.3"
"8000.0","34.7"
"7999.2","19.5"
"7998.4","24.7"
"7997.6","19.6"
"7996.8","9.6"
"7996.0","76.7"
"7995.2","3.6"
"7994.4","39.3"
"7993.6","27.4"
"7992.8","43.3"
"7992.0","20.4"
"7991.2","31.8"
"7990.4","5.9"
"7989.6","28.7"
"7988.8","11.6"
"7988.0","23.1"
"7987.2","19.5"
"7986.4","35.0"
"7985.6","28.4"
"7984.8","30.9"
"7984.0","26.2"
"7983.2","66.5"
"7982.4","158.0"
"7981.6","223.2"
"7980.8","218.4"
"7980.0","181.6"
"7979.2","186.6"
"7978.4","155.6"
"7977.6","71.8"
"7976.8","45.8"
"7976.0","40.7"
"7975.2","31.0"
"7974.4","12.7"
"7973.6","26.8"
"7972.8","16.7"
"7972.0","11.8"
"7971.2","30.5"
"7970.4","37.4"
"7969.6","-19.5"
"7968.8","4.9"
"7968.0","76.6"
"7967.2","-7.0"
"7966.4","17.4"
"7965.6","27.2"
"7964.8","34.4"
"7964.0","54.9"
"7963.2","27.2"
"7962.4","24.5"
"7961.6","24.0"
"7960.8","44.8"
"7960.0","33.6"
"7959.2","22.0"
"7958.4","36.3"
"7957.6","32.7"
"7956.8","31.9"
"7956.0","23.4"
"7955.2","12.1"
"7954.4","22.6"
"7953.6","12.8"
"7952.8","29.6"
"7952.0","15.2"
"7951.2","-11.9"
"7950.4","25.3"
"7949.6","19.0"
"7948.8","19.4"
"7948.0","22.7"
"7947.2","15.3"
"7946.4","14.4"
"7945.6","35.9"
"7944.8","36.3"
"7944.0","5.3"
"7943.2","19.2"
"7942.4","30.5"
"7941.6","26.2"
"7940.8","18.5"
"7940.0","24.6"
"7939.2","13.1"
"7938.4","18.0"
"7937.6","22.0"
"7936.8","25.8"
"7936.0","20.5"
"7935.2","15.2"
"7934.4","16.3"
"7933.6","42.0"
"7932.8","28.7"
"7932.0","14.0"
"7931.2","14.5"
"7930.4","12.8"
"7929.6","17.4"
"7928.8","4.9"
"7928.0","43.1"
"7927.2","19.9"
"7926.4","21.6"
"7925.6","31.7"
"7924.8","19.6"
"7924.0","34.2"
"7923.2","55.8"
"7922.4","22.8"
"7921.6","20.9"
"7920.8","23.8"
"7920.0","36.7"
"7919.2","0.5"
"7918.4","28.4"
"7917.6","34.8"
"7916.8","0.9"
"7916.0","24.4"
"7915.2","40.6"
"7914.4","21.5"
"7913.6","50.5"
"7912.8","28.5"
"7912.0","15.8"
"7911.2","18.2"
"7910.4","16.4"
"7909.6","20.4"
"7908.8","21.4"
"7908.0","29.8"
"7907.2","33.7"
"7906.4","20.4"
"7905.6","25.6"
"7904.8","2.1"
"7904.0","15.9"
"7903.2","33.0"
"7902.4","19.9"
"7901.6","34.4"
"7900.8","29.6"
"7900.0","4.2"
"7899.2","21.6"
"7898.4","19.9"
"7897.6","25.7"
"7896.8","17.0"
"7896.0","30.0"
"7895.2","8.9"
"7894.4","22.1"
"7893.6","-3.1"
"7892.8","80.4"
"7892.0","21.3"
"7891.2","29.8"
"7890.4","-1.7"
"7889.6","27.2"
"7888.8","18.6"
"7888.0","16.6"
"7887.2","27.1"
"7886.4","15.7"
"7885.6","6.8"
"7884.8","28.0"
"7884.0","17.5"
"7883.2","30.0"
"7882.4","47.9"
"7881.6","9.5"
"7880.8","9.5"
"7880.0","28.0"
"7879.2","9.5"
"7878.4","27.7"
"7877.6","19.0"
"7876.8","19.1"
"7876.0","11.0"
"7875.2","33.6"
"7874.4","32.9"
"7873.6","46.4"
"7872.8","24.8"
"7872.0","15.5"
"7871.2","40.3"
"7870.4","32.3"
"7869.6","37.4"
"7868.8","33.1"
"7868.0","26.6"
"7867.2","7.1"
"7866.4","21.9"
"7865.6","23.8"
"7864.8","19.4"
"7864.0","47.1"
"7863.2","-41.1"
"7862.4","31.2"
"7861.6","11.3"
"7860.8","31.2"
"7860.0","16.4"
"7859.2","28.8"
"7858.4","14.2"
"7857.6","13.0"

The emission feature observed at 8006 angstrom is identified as [N II] 6583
